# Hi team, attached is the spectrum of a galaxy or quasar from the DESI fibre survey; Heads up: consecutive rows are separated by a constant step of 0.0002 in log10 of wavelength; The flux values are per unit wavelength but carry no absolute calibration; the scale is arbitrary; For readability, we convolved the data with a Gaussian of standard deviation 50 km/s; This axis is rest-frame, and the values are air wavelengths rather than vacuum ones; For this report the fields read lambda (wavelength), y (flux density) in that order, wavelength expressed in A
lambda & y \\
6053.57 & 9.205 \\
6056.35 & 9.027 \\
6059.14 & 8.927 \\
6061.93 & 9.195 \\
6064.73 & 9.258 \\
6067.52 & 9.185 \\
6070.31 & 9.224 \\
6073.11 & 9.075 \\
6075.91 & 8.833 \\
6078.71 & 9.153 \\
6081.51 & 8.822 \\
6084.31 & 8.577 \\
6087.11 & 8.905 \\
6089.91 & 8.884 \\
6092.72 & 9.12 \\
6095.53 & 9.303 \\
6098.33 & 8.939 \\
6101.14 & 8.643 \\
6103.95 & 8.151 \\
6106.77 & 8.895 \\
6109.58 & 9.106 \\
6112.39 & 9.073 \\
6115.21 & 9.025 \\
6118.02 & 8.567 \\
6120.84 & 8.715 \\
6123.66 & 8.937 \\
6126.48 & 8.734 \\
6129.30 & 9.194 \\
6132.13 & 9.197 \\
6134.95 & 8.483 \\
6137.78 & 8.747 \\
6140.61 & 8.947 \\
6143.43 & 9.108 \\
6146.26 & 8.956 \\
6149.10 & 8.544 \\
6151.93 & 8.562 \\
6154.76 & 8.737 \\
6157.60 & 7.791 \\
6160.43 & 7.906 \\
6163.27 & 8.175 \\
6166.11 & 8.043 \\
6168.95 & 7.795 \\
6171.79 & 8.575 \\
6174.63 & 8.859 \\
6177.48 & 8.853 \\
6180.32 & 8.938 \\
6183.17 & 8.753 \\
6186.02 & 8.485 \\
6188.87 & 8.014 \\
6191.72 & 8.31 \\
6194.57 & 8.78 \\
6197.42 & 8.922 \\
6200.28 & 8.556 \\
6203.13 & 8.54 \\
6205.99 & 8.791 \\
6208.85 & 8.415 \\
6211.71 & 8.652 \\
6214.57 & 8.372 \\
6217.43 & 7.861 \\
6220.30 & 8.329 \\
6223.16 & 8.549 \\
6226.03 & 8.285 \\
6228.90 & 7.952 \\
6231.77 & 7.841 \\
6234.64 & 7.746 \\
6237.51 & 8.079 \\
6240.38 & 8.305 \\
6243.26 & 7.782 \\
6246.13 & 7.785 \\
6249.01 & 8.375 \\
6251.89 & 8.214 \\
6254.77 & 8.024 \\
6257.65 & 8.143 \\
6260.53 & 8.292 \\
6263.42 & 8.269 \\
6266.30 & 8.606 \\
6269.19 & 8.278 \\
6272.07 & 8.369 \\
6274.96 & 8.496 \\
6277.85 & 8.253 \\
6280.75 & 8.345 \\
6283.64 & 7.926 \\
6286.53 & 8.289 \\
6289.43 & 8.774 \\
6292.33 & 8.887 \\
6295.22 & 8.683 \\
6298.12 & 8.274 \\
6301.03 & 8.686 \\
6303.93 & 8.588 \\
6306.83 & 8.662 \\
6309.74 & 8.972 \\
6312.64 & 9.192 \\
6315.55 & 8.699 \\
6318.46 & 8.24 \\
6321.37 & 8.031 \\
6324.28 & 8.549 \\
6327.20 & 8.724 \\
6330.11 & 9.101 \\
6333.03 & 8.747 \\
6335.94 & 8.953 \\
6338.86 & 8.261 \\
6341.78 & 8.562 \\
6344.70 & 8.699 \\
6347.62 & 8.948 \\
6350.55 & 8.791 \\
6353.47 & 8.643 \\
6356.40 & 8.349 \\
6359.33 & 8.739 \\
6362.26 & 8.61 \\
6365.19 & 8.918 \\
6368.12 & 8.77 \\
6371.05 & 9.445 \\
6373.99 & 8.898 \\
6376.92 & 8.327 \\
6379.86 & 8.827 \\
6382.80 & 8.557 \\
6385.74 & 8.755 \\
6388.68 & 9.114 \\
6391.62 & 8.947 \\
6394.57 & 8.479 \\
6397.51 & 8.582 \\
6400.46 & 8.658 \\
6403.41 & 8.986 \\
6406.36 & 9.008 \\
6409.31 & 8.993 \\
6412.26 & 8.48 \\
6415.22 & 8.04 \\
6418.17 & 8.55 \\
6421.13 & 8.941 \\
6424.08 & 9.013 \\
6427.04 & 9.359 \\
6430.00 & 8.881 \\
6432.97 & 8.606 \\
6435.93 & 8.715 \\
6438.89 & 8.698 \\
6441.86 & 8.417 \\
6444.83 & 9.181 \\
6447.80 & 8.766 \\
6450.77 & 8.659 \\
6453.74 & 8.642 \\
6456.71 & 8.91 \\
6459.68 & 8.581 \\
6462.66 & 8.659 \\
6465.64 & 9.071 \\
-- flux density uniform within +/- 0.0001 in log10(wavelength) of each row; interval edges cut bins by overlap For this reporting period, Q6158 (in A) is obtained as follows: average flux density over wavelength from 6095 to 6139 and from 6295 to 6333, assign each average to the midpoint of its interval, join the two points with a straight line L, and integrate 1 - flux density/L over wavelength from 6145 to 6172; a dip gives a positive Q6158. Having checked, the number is 1.6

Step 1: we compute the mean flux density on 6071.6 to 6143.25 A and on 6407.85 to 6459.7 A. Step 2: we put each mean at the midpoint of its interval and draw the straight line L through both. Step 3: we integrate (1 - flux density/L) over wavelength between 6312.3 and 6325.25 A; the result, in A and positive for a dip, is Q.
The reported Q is 0.5 A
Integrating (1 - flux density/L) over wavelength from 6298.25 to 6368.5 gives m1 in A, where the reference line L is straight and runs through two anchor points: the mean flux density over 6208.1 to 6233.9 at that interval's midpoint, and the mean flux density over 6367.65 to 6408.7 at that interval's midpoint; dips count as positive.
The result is -0.42 A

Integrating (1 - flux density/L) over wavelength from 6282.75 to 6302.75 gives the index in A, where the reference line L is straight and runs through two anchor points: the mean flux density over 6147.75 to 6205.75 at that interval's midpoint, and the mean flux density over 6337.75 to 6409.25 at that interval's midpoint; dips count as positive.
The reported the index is 0.3 A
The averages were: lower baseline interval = 8.46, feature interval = 8.52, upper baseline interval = 8.75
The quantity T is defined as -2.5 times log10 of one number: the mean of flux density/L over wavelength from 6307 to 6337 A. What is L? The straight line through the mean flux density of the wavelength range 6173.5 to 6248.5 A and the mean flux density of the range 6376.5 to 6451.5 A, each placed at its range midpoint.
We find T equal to -0.02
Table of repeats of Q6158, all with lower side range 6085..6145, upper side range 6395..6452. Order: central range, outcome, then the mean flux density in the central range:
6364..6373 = -0.3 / 9.04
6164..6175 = 0.8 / 8.26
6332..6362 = 0.4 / 8.67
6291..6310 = 0.3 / 8.66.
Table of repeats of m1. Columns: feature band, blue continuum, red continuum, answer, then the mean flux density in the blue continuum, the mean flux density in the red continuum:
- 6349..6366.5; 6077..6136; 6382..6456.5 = 0.2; 8.88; 8.77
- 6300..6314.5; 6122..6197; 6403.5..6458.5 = -0.2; 8.6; 8.78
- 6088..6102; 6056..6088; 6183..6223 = -0.1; 9.02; 8.48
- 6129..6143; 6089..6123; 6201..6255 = -0.3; 8.87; 8.21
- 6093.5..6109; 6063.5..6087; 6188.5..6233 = 0.1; 9.01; 8.4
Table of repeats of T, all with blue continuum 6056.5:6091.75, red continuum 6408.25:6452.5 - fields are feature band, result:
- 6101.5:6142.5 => 0.016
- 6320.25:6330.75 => 0.031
